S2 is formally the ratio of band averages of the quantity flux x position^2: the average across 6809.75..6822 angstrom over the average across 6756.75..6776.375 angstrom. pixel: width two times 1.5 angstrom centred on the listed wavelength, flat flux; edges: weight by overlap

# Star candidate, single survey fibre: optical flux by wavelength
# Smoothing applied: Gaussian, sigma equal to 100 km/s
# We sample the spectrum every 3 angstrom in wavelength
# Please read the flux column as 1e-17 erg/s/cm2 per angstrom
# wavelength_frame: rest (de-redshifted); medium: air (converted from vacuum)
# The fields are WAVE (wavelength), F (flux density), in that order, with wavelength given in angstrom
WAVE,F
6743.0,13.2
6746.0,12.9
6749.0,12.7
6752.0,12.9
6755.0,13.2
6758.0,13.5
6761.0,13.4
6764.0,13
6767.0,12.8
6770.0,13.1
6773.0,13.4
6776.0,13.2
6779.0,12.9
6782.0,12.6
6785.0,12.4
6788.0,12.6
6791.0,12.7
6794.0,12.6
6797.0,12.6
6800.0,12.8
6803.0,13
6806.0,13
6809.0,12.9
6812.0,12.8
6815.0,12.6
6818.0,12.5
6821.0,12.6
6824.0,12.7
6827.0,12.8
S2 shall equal 1.0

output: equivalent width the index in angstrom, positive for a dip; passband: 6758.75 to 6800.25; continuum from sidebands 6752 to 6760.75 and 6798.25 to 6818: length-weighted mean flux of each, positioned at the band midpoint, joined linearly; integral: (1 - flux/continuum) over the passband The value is 0.6 angstrom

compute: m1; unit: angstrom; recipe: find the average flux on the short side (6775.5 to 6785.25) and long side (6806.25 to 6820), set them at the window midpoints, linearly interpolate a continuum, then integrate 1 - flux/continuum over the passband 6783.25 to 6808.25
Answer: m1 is 0.1 angstrom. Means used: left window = 12.8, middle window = 12.7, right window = 12.7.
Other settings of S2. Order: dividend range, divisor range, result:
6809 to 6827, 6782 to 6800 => 1.01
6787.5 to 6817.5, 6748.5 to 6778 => 0.98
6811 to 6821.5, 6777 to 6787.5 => 1.01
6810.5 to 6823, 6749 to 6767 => 0.98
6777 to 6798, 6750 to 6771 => 0.97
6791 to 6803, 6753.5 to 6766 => 0.97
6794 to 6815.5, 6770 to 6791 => 1.00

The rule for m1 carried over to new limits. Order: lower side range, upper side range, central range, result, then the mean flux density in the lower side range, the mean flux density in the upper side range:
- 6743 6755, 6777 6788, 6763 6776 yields -0.34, 12.9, 12.7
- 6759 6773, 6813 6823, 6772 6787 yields 0.13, 13.1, 12.6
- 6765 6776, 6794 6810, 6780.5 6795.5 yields 0.44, 13.1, 12.8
